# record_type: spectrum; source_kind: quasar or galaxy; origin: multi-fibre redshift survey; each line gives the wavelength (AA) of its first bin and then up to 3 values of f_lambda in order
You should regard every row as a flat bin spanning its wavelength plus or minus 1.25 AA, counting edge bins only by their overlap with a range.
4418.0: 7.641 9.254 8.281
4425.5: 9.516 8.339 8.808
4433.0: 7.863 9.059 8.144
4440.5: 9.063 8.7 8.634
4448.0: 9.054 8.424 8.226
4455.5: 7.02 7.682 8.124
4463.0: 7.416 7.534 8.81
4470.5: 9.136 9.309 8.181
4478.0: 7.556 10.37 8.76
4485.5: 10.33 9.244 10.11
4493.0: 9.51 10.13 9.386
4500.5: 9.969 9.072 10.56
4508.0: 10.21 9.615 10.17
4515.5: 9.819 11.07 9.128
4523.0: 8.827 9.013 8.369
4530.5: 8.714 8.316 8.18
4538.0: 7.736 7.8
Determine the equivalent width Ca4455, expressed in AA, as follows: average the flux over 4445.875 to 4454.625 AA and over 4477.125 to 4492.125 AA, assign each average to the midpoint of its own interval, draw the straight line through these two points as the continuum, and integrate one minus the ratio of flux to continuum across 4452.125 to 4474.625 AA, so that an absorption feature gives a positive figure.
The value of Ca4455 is 1.9 AA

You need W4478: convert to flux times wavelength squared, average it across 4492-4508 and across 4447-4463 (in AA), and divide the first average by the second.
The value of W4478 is 1.25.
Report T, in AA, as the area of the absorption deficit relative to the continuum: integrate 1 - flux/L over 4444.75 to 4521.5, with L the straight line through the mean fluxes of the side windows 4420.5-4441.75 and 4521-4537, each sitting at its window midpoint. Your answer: -4.41 AA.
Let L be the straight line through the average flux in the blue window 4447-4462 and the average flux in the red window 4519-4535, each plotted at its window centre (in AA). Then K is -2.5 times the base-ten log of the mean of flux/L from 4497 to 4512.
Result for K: -0.15 mag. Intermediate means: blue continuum 8.06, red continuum 8.74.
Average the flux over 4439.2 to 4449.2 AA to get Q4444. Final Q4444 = 8.86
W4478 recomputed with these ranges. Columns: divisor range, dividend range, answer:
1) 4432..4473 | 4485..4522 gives 1.21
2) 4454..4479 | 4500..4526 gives 1.24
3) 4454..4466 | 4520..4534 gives 1.19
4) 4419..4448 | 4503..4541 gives 1.10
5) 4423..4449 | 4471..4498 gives 1.10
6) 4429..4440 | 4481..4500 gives 1.17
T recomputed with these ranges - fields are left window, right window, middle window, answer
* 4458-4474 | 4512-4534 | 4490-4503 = -1.33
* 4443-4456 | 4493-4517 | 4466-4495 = 0.10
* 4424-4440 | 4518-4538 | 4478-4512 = -3.92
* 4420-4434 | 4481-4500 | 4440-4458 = 1.28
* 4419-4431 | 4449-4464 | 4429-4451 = -0.78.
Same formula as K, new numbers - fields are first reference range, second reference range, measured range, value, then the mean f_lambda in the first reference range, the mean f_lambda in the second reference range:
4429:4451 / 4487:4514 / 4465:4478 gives 0.09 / 8.64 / 9.82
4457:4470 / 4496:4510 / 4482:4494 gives -0.05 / 7.99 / 9.84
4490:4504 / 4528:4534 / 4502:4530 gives -0.07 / 9.69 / 8.49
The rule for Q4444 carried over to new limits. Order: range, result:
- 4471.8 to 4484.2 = 8.83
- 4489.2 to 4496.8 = 9.91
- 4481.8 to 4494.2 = 9.59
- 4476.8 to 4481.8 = 8.98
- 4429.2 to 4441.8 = 8.59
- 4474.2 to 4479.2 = 7.89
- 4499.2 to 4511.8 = 9.88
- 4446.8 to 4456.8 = 8.17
